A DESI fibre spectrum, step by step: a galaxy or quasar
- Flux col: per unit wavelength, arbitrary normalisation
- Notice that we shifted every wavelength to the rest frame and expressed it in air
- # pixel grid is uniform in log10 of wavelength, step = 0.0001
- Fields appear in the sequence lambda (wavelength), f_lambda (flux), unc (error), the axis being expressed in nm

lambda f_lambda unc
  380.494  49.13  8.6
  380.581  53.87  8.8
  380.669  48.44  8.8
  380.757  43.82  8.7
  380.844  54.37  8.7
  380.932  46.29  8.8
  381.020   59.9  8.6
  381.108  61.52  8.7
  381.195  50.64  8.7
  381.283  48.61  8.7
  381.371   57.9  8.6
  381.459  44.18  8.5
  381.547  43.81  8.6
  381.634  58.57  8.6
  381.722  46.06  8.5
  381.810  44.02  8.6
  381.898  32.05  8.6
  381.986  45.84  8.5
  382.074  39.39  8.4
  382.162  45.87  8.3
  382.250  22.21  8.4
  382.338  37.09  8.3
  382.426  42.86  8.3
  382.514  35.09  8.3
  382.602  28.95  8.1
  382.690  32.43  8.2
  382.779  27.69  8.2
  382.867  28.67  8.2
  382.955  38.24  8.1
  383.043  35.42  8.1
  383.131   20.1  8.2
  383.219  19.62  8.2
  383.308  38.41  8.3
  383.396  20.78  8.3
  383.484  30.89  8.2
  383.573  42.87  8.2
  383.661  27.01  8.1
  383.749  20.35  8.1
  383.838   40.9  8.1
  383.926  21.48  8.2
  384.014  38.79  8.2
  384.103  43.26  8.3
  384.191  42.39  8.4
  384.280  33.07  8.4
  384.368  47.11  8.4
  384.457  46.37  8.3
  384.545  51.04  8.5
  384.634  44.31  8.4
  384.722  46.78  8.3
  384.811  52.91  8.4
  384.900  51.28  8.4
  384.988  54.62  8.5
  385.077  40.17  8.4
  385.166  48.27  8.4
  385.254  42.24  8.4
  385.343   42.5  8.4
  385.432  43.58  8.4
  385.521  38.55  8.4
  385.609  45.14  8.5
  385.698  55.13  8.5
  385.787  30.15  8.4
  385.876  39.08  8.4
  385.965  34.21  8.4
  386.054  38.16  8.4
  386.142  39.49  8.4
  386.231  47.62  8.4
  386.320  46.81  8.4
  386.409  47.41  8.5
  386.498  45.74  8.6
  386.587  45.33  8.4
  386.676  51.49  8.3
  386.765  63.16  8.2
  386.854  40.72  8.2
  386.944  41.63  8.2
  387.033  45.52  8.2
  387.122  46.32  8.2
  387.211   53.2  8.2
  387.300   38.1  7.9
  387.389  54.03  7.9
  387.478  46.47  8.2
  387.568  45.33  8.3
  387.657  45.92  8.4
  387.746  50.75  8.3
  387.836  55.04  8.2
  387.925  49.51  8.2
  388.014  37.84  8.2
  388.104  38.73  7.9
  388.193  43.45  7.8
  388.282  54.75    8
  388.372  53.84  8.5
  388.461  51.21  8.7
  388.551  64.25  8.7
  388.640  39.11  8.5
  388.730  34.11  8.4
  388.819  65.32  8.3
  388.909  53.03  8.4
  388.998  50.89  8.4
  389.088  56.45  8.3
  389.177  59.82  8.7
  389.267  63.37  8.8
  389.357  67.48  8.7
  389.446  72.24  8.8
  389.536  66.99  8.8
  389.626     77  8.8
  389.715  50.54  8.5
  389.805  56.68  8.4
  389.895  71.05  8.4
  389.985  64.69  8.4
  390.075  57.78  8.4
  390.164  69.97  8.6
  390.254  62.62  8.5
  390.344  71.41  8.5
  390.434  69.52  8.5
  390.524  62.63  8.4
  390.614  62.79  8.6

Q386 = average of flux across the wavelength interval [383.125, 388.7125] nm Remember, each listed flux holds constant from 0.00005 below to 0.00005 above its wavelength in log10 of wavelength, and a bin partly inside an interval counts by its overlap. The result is 43.2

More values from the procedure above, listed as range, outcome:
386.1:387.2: 47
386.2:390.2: 52.9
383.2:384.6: 35.6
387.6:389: 49.2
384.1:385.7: 45.5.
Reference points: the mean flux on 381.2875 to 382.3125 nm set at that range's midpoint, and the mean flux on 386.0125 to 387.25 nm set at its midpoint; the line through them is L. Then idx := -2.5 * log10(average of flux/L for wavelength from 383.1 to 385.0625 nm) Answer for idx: 0.18 mag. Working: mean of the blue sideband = 43.7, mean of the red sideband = 46.6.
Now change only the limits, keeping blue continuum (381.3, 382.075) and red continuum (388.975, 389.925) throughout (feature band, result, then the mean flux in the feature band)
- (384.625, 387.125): 0.22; 45.1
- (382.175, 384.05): 0.50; 31.2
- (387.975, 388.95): 0.24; 48.7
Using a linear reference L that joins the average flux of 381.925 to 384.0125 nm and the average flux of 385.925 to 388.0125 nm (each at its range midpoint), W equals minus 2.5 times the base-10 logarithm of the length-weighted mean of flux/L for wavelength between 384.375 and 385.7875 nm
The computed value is -0.17 mag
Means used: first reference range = 32.4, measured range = 46.3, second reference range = 46.5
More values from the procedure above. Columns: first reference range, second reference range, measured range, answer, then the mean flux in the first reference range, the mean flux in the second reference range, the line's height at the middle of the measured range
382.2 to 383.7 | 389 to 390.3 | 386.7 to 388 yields 0.094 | 31.1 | 63.6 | 52.5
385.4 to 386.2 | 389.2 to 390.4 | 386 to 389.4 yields 0.062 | 40.5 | 65.4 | 52.3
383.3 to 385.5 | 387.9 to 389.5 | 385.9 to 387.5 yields 0.036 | 40.5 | 53.2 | 47.3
